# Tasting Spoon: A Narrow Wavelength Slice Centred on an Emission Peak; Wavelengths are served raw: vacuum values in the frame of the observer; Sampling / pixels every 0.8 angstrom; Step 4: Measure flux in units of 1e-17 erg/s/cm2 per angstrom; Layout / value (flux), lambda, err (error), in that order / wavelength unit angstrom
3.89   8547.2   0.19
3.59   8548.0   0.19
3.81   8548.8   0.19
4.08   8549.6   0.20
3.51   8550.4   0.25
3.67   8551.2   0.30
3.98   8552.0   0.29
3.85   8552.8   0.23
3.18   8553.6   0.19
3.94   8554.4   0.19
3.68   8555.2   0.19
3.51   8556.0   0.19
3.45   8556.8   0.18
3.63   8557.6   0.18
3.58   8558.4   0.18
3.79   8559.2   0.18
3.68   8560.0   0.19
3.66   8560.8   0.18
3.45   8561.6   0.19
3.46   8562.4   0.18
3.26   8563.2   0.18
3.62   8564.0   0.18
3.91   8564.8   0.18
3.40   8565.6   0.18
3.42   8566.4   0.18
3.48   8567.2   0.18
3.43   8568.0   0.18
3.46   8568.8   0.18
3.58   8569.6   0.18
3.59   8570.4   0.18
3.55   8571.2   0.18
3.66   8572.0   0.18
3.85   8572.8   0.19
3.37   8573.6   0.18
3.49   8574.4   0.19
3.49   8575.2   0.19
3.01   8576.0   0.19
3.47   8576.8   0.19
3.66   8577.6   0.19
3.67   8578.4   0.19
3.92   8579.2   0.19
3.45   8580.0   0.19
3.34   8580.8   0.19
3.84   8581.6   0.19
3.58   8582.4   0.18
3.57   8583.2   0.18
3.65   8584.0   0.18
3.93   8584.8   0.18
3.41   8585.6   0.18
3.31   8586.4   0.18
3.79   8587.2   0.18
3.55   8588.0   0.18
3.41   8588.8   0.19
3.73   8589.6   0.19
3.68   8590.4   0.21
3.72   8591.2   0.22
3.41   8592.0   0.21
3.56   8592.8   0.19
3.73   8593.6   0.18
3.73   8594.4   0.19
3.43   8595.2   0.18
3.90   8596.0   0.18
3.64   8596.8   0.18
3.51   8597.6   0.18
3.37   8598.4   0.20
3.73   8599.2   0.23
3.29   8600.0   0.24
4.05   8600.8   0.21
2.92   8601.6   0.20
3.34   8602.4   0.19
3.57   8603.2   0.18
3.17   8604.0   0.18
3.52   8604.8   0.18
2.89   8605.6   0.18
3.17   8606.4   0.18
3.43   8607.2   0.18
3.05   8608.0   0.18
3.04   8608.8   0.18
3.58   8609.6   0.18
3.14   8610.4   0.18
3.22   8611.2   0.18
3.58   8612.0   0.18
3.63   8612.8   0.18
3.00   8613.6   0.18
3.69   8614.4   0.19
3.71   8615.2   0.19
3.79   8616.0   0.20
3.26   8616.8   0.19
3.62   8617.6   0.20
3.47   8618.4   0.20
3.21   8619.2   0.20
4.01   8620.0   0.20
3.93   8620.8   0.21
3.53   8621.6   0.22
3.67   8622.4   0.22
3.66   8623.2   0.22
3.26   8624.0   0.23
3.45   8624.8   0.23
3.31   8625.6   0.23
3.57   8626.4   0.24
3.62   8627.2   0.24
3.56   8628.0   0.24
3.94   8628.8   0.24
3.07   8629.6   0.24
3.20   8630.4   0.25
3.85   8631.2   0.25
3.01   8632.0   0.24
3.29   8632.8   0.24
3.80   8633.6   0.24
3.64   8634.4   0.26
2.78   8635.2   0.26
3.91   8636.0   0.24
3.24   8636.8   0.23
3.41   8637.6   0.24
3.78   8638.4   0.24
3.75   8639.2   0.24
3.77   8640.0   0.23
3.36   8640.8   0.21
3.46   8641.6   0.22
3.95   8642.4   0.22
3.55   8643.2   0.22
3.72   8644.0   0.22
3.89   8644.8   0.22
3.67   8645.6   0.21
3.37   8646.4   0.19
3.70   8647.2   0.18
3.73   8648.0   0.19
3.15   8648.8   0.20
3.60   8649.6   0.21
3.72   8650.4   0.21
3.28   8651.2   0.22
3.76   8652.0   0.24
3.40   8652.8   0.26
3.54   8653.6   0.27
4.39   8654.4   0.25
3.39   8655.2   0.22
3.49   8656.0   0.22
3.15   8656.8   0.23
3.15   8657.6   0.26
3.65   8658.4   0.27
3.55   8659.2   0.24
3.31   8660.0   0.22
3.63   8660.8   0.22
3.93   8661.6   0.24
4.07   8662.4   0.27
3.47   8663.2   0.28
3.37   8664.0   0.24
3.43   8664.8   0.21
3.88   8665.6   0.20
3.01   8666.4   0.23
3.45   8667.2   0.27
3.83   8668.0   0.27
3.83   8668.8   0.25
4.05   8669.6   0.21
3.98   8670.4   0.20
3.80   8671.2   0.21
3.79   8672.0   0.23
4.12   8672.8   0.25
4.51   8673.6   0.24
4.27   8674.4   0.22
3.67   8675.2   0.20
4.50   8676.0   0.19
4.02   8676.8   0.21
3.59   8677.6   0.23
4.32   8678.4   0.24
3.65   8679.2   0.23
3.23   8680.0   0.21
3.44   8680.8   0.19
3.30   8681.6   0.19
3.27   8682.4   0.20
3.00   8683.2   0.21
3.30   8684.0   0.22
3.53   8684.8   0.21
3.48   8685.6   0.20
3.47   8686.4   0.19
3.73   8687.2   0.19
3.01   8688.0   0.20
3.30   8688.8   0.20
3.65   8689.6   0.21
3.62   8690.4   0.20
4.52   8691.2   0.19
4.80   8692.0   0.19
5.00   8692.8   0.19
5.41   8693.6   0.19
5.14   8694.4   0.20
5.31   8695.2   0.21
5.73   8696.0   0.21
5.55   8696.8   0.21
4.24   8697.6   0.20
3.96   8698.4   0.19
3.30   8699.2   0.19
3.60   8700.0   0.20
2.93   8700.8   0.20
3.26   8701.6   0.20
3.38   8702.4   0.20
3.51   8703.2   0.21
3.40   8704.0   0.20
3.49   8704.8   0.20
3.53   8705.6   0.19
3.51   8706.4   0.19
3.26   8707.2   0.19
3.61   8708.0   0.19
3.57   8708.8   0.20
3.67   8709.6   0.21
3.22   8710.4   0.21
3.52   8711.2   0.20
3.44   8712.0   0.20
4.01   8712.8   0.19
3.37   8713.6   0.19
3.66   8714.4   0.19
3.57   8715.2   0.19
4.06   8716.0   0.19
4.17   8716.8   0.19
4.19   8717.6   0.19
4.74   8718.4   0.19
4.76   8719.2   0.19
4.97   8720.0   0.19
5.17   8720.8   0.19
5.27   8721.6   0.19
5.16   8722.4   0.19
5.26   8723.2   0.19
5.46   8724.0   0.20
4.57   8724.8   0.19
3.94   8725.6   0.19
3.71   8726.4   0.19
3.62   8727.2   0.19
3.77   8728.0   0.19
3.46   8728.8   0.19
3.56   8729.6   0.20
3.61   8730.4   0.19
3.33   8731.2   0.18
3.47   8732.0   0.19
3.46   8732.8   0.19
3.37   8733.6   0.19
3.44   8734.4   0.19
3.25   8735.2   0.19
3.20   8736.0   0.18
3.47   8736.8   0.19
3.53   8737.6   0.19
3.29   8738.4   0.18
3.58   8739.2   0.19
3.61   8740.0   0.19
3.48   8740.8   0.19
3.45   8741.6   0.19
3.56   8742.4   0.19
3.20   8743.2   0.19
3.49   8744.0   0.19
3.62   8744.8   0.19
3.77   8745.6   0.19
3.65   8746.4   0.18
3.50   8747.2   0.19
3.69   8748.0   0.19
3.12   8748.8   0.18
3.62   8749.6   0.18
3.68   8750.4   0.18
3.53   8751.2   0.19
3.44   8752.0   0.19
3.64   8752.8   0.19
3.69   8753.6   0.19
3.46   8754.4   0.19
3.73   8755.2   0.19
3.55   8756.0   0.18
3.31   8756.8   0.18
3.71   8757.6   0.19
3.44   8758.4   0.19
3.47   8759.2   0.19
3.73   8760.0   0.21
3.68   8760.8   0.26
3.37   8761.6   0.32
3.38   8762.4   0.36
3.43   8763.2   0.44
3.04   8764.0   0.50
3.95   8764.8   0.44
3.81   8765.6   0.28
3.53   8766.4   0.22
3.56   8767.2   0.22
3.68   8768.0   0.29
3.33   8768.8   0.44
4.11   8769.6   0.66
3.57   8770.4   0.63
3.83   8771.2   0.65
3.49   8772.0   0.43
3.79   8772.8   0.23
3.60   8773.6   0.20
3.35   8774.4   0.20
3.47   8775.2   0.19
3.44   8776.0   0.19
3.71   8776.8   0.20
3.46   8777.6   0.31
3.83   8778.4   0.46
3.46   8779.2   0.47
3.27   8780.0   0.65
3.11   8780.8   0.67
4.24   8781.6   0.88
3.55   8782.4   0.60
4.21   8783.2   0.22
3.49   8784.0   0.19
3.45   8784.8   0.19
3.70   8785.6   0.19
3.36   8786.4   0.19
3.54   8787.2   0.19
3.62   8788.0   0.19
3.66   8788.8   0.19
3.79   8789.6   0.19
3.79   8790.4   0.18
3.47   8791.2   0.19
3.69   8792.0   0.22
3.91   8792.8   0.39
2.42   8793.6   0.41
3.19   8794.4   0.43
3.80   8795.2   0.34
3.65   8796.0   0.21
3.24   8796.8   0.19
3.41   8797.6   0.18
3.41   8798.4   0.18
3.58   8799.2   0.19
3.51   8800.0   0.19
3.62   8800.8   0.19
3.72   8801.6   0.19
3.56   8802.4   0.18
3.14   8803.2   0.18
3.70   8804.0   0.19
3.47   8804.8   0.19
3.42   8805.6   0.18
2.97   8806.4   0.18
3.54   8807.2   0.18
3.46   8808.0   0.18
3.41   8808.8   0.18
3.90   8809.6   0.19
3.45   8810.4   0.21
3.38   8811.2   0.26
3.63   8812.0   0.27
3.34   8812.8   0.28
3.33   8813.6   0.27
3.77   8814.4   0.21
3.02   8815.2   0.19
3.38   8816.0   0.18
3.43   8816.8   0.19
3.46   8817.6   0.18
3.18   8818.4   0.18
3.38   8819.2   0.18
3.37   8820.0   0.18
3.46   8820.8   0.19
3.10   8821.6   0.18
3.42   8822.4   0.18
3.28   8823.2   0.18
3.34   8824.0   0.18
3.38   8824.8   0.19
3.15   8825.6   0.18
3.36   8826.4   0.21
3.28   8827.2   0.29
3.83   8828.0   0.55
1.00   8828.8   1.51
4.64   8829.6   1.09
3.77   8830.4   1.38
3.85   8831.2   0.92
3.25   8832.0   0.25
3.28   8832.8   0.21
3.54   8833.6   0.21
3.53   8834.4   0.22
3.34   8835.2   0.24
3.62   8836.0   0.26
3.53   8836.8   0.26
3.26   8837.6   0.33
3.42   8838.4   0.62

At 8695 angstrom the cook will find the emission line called Halpha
